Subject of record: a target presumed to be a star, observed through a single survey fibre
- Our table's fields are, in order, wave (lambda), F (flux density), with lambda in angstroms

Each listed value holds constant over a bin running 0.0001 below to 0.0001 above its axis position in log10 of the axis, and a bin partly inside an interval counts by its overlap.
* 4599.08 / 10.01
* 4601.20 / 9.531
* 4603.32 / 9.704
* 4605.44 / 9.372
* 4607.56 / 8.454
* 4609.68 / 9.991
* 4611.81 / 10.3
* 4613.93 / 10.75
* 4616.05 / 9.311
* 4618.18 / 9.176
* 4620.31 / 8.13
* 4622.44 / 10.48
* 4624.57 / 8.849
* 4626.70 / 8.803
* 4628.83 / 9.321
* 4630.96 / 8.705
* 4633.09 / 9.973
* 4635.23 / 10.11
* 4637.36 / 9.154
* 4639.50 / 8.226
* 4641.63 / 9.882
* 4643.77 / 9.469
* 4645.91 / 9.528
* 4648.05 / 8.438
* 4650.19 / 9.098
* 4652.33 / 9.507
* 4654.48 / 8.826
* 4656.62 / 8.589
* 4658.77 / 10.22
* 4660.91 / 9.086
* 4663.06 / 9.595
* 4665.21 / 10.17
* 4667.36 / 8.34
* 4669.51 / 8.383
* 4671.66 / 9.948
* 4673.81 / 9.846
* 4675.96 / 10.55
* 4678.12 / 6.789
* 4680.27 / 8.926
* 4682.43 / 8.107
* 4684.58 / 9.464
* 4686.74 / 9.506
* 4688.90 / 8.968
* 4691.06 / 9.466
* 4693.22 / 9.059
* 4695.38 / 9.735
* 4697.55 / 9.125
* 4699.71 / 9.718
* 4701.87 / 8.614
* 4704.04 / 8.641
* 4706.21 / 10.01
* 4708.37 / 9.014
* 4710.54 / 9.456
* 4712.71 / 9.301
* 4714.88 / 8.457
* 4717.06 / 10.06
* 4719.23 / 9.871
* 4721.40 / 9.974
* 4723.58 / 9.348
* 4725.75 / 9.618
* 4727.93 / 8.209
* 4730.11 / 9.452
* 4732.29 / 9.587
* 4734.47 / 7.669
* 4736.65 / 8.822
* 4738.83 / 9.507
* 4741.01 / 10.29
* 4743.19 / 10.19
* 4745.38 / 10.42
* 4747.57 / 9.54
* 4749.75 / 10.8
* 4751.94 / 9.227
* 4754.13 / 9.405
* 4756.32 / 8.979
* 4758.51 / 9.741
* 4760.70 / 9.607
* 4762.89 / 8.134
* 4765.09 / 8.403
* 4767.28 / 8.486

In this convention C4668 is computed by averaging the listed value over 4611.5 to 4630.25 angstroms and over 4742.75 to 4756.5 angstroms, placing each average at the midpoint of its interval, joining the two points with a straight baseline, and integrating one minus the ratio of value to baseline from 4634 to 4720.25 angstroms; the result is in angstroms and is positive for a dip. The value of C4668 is 3.23 angstroms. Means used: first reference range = 9.41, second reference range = 9.83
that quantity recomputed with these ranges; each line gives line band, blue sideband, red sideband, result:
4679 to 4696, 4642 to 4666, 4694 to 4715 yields 0.3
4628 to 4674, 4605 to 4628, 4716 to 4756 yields 0.8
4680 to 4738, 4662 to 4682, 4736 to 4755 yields 1.7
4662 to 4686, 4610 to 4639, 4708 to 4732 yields 0.8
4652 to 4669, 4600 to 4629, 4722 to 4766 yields 0.3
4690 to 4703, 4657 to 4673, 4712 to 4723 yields 0.2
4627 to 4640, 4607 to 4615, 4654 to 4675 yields 0.6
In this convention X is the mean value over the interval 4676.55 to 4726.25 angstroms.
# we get 9.19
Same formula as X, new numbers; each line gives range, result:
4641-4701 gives 9.22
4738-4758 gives 9.82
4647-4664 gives 9.17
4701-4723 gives 9.34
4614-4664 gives 9.27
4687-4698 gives 9.29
